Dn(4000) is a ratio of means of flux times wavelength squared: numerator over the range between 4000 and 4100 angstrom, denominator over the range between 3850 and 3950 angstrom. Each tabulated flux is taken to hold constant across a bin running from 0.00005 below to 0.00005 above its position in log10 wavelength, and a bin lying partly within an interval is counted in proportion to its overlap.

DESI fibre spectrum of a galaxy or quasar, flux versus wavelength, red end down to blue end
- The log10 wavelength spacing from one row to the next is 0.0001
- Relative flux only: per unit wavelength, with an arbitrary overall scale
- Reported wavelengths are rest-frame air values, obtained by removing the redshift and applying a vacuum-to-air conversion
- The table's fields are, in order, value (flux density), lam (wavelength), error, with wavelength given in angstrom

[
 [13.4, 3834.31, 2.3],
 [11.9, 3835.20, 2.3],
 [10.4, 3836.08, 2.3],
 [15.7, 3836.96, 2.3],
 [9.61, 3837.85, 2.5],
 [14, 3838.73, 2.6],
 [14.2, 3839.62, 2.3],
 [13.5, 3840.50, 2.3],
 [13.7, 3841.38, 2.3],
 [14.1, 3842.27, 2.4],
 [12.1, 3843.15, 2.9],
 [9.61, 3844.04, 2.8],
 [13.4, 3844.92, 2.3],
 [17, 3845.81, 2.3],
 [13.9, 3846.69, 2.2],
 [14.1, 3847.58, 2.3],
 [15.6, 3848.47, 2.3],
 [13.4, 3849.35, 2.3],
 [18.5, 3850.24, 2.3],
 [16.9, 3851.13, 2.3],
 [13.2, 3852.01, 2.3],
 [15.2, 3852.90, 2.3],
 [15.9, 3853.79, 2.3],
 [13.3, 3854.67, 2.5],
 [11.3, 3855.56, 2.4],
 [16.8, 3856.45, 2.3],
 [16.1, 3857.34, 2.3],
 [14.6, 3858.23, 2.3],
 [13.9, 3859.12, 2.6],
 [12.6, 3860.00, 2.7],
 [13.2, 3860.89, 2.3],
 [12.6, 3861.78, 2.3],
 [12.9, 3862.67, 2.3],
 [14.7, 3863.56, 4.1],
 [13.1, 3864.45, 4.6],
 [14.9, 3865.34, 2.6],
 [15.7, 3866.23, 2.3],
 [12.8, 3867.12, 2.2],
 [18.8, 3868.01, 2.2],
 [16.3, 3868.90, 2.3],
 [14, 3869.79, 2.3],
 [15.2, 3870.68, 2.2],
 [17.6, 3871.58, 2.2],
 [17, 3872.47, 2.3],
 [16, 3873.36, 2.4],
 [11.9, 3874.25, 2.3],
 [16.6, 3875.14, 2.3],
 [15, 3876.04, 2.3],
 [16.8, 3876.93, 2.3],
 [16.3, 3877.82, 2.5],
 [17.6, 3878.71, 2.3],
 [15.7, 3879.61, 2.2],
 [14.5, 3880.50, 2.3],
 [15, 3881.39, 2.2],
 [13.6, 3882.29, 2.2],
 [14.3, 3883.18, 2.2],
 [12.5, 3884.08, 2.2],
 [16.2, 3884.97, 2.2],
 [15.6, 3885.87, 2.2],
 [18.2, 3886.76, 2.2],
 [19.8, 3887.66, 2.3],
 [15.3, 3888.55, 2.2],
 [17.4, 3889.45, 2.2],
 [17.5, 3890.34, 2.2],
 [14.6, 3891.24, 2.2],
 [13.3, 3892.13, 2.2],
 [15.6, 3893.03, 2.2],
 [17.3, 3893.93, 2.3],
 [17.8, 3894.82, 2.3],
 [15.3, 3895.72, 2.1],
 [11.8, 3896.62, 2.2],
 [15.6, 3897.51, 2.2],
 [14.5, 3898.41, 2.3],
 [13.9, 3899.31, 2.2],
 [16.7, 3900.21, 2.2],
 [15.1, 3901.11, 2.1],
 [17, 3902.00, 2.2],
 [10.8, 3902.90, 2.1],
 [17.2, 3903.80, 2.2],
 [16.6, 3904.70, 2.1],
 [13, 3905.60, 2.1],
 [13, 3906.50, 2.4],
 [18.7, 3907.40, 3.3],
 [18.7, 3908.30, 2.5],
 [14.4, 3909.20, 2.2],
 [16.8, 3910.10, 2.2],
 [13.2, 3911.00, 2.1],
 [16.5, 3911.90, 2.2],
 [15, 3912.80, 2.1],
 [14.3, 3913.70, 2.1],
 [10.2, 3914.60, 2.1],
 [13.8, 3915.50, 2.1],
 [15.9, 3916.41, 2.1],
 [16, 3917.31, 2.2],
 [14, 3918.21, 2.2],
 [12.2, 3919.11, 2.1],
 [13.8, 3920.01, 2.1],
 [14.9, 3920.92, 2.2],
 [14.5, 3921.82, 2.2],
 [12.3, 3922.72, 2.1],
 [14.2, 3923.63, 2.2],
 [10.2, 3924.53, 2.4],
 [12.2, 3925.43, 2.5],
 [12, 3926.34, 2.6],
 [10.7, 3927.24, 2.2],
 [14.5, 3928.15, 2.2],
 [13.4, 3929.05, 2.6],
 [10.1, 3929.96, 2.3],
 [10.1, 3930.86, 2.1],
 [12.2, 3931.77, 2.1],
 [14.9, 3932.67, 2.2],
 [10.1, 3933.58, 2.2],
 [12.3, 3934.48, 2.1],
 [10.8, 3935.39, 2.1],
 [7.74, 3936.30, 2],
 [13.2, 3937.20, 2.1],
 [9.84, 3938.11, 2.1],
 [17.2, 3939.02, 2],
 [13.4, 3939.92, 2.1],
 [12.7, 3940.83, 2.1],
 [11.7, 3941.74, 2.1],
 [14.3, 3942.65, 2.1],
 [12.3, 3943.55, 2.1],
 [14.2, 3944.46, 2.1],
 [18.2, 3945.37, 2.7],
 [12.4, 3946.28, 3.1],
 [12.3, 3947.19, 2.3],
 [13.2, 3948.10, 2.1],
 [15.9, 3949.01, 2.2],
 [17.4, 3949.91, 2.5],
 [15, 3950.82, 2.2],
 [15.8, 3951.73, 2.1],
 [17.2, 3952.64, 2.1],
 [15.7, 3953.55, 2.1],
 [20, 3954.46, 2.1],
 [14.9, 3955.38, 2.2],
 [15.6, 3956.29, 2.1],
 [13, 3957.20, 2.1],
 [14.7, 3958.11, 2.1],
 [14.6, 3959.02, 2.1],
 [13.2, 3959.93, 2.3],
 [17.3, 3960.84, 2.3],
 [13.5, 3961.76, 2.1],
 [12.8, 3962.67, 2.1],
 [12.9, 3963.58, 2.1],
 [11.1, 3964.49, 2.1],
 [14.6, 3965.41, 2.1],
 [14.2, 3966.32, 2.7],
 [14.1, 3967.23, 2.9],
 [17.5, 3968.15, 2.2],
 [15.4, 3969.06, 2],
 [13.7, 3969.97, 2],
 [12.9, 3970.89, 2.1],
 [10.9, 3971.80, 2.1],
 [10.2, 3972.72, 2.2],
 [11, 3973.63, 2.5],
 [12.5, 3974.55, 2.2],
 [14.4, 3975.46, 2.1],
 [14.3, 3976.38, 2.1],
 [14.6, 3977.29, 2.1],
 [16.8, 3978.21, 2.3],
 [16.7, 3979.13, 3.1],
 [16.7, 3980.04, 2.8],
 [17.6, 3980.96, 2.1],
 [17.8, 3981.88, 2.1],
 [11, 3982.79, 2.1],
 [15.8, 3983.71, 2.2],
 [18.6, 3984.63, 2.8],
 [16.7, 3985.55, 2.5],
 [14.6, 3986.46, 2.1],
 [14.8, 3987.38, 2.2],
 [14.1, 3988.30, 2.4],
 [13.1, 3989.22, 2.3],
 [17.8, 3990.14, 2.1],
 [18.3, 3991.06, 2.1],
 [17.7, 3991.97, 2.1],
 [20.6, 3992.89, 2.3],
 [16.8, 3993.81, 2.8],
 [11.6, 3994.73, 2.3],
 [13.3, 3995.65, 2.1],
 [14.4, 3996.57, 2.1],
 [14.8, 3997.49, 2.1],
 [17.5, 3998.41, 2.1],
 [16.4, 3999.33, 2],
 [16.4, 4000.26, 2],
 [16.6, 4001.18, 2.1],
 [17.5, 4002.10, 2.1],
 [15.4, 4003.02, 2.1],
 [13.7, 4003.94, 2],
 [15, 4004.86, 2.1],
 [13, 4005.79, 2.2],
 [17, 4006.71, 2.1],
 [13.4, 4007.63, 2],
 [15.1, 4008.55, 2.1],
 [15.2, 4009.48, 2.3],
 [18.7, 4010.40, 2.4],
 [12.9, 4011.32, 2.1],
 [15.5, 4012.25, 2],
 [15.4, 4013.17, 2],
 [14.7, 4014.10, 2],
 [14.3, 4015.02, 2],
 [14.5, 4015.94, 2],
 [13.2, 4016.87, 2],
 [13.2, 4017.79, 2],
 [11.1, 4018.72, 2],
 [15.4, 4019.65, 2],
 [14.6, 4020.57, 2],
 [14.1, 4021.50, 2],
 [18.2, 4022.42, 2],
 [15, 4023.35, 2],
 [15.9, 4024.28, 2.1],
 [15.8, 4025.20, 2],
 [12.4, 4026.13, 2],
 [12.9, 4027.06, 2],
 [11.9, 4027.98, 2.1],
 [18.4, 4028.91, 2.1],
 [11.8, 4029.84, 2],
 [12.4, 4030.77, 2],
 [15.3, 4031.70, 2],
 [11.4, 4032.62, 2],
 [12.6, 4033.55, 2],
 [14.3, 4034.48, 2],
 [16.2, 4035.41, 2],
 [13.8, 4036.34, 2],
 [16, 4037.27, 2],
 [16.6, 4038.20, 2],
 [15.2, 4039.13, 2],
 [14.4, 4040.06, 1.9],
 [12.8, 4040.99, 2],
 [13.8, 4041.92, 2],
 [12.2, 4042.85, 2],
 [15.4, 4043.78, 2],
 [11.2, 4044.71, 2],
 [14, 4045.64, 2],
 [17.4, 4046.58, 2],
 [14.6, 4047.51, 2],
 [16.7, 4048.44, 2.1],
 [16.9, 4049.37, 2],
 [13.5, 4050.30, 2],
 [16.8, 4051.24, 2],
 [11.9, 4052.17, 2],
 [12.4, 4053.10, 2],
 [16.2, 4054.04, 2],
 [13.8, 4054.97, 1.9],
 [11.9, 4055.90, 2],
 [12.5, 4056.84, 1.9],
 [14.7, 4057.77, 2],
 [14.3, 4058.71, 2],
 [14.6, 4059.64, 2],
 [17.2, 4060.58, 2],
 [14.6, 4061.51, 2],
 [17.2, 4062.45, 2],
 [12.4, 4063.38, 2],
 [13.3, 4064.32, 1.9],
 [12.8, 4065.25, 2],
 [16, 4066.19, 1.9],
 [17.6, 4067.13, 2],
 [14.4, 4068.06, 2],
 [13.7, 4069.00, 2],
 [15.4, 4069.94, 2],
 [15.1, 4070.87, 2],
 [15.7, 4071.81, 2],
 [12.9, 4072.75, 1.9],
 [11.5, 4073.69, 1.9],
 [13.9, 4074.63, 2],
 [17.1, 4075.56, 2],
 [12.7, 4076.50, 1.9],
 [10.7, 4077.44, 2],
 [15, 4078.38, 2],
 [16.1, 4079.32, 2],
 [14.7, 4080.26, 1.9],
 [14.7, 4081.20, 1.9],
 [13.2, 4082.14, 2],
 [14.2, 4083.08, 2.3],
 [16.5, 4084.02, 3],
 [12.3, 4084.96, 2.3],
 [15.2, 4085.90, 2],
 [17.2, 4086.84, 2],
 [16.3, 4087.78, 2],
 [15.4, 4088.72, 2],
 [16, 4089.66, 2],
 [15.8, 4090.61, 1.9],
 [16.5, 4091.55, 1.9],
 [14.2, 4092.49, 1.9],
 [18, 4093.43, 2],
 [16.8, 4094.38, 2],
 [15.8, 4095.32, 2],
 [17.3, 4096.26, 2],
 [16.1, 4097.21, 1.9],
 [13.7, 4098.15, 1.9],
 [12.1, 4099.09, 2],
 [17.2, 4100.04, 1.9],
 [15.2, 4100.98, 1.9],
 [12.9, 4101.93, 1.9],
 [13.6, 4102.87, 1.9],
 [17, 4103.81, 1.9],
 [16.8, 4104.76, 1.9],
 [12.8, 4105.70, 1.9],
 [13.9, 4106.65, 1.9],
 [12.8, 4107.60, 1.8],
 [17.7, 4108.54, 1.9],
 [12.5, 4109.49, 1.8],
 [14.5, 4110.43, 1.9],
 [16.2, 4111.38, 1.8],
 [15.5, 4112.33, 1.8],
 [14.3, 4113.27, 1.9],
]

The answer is 1.10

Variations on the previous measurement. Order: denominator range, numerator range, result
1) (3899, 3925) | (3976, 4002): 1.14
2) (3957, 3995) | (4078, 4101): 1.10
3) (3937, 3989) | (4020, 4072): 1.04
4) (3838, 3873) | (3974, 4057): 1.12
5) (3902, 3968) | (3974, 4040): 1.12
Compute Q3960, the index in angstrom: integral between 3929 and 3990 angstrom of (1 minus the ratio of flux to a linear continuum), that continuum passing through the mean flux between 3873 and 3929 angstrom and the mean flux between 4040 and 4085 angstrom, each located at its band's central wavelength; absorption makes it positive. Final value 2.5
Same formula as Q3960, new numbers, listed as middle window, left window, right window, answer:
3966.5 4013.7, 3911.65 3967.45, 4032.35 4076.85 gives -4.1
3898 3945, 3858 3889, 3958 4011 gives 4.7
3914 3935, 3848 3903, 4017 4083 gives 3.0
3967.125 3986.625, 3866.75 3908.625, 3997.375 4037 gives 0.3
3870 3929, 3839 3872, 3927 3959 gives -3.8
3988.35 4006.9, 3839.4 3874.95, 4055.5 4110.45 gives -1.4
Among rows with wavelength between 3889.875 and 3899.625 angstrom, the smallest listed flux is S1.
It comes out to 11.8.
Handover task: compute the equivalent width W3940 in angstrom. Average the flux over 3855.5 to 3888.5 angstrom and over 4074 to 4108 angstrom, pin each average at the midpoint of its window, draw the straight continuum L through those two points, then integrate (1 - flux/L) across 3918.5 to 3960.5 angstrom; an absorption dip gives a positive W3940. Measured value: 4.4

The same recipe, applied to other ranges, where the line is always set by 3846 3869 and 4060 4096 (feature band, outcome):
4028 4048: 0.91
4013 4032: 0.76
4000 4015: -0.45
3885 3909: -1.77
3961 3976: 1.50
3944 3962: -0.55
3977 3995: -1.60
